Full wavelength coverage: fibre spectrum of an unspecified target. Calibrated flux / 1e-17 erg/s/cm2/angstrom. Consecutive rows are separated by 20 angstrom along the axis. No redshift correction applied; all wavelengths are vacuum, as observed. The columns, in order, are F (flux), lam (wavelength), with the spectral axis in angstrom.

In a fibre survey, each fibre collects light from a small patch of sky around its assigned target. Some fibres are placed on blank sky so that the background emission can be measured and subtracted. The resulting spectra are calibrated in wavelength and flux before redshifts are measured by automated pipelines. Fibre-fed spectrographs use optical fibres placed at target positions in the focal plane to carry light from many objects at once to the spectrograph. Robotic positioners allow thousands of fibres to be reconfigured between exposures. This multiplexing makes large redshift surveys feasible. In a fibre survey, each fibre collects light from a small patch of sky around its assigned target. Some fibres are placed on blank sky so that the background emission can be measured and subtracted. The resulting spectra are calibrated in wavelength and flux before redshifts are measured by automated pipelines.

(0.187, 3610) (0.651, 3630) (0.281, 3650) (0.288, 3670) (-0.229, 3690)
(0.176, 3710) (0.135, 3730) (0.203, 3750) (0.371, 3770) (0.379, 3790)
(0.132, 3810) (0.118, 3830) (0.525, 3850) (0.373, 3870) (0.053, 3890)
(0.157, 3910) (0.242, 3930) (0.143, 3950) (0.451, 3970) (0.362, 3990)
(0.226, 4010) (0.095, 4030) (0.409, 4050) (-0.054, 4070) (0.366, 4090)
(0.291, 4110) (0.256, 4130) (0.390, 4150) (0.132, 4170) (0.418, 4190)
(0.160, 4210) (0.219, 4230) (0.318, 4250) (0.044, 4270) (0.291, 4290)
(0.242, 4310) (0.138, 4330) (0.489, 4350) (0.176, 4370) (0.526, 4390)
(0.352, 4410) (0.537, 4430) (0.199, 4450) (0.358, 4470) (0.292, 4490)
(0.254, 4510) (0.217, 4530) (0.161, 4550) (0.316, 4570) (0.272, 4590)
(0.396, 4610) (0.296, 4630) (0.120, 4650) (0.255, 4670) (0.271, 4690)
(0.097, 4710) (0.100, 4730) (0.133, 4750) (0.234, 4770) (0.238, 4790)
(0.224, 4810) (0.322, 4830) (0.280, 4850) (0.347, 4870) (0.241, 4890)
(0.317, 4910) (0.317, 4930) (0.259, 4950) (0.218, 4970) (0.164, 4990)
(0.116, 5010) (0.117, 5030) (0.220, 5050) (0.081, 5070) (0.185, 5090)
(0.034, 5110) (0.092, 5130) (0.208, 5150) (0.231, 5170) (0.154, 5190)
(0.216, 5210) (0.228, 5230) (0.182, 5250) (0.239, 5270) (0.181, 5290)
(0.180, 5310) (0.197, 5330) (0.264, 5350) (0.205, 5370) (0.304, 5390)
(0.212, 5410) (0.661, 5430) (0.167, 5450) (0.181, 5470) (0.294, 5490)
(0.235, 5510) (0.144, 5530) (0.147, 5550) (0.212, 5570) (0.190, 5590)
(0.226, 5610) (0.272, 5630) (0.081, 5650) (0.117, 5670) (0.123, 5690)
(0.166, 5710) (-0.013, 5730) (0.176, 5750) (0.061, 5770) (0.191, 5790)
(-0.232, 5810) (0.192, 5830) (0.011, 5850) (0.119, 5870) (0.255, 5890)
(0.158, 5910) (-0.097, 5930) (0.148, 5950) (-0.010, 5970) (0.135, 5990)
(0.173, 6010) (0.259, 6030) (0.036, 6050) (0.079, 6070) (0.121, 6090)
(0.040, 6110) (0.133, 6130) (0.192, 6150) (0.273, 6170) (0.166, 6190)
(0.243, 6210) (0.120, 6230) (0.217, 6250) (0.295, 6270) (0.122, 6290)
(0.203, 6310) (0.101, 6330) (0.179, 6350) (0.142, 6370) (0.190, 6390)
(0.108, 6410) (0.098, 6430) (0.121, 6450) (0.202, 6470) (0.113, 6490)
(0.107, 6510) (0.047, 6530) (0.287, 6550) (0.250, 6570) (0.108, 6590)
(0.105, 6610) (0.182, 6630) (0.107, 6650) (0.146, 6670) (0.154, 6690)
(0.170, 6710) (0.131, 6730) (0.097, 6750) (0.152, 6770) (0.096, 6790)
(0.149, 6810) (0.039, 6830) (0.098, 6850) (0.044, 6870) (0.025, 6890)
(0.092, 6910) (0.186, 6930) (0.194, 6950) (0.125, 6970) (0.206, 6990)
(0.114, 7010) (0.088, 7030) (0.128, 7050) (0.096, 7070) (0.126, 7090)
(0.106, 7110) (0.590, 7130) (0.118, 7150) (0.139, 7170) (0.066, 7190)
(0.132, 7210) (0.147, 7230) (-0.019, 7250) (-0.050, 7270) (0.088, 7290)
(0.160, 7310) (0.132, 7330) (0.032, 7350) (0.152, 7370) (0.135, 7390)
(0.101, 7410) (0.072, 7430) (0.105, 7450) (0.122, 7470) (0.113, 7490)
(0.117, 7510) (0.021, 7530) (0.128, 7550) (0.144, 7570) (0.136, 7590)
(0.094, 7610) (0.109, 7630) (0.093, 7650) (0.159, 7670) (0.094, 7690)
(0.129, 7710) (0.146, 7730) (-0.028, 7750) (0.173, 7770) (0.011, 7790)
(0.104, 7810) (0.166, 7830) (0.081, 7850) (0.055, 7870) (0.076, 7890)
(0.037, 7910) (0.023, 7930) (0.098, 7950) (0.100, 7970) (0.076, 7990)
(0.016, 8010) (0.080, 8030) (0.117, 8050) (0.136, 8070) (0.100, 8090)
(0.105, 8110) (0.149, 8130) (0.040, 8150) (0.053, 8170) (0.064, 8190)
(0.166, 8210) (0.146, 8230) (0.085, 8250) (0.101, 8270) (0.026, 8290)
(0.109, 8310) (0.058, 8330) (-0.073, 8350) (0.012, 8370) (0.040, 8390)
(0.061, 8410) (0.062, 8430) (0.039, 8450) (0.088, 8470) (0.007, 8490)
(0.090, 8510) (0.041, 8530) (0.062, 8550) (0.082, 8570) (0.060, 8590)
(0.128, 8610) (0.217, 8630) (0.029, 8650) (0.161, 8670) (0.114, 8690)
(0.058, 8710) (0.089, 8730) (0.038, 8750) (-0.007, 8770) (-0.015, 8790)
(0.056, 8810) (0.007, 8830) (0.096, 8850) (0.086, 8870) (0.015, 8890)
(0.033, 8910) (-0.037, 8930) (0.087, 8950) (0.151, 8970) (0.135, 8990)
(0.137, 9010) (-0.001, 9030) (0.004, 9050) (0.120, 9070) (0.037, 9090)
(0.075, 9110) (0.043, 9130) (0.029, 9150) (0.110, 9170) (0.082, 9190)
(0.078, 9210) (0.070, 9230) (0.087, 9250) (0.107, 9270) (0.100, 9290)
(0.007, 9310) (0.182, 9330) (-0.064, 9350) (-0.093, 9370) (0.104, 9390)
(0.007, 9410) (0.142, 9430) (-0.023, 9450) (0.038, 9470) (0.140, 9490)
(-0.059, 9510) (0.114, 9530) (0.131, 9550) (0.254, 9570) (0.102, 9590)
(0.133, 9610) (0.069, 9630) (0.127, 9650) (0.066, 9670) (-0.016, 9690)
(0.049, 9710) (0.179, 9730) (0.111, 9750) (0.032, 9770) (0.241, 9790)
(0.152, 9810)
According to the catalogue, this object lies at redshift 0.08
